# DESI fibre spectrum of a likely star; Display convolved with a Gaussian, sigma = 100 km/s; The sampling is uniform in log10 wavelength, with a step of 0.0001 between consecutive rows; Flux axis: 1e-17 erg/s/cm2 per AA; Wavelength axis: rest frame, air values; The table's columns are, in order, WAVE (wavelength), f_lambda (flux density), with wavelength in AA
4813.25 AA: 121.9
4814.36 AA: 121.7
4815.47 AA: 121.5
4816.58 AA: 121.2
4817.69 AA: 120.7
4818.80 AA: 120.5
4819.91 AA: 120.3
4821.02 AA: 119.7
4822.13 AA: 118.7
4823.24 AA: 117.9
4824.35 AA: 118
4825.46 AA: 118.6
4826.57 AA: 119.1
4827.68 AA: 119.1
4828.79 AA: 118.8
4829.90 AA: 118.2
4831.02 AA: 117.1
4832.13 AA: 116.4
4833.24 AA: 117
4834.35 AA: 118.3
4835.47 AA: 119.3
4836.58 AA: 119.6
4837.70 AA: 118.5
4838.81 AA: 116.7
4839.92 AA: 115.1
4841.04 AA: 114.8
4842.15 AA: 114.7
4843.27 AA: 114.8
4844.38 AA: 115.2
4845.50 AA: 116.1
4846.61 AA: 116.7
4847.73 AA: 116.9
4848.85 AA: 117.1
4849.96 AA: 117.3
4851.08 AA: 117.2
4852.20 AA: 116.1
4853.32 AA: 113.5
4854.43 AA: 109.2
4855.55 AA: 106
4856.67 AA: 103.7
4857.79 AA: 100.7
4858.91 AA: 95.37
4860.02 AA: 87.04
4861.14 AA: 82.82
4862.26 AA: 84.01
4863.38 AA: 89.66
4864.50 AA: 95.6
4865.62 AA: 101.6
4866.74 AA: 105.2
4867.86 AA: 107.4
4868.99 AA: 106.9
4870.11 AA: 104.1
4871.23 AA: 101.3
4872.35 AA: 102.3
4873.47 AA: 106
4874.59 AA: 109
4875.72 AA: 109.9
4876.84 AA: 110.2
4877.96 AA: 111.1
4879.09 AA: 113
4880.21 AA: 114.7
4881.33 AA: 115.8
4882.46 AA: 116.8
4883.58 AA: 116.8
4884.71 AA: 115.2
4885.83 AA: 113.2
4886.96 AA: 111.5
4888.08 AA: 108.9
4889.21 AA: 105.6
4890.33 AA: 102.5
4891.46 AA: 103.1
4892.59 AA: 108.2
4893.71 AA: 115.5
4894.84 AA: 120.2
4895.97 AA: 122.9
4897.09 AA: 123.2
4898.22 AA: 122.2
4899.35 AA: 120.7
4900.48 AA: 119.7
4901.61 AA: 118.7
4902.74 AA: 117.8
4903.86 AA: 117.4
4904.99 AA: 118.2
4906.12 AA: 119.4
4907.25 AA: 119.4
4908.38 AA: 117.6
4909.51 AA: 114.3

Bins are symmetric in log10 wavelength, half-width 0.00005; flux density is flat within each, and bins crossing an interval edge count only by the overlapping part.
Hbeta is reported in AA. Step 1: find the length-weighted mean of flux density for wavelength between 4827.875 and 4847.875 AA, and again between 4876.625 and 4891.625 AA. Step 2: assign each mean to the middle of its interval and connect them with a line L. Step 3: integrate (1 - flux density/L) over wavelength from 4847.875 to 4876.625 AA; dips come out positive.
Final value 2.6 AA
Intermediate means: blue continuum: 117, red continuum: 112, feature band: 104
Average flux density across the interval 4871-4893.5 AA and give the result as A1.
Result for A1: 110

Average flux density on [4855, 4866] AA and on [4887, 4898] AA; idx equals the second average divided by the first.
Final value 1.2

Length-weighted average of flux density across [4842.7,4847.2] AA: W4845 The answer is 116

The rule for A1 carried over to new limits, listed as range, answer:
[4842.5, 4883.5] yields 107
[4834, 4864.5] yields 109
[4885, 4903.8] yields 115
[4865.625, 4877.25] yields 106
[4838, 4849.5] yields 116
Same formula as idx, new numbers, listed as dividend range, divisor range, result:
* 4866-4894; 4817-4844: 0.93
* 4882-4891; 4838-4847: 0.96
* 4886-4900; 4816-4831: 0.95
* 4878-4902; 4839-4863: 1.06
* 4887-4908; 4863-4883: 1.08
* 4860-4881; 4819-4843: 0.87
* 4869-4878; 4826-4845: 0.91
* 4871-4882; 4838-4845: 0.95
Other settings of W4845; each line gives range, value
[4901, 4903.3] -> 118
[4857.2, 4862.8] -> 90.2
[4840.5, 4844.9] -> 115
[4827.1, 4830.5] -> 119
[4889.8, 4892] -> 103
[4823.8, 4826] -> 118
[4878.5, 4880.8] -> 114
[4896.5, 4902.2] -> 121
